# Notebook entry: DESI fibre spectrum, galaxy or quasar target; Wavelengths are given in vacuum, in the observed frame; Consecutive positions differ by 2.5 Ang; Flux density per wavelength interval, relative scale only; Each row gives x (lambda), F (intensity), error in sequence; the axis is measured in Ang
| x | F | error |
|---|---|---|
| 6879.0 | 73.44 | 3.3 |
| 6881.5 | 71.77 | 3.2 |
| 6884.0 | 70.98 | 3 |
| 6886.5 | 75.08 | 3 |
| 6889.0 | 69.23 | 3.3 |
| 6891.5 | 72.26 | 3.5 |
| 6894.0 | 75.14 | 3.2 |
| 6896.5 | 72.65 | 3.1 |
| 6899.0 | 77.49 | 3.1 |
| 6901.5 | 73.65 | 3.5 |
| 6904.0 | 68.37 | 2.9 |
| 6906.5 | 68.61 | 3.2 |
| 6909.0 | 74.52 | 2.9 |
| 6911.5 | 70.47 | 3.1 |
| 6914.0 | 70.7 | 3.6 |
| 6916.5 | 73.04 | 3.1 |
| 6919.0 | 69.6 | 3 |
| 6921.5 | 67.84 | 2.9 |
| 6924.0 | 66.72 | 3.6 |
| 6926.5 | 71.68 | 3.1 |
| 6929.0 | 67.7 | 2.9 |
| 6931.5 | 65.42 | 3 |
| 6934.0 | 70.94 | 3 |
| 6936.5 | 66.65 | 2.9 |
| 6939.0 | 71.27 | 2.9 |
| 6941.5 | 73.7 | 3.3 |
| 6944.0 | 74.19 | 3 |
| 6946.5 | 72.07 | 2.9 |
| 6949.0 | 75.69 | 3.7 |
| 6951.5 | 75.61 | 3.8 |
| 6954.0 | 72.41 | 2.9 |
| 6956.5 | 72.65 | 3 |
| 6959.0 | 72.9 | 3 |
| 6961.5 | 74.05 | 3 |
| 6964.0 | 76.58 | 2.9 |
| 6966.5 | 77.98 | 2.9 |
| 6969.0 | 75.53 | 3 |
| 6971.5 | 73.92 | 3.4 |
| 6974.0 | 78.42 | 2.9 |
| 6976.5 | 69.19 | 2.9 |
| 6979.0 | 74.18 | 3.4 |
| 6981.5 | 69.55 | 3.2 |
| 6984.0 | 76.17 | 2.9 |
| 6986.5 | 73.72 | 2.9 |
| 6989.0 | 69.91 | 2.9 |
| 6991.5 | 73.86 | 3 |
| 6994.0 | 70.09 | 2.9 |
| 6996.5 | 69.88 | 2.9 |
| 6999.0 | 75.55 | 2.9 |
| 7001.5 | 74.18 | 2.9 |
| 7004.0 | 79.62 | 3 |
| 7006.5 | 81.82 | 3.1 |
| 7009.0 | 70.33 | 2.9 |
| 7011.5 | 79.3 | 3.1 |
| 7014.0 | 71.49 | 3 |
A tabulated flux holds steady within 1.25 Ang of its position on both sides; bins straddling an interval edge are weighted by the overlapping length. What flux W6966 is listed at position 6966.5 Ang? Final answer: 77.98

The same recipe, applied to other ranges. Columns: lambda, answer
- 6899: 77.49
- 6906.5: 68.61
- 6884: 70.98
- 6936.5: 66.65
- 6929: 67.7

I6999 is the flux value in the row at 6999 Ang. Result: 75.55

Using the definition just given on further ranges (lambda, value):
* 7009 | 70.33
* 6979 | 74.18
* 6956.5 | 72.65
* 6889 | 69.23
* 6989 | 69.91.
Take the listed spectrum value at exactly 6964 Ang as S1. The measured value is 76.58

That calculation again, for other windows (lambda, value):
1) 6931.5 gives 65.42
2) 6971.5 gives 73.92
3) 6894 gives 75.14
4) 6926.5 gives 71.68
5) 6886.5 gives 75.08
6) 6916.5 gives 73.04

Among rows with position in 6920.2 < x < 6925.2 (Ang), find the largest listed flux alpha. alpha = 67.84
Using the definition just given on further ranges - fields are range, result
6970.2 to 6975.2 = 78.42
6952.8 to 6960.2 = 72.9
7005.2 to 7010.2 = 81.82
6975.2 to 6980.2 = 74.18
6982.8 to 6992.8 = 76.17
